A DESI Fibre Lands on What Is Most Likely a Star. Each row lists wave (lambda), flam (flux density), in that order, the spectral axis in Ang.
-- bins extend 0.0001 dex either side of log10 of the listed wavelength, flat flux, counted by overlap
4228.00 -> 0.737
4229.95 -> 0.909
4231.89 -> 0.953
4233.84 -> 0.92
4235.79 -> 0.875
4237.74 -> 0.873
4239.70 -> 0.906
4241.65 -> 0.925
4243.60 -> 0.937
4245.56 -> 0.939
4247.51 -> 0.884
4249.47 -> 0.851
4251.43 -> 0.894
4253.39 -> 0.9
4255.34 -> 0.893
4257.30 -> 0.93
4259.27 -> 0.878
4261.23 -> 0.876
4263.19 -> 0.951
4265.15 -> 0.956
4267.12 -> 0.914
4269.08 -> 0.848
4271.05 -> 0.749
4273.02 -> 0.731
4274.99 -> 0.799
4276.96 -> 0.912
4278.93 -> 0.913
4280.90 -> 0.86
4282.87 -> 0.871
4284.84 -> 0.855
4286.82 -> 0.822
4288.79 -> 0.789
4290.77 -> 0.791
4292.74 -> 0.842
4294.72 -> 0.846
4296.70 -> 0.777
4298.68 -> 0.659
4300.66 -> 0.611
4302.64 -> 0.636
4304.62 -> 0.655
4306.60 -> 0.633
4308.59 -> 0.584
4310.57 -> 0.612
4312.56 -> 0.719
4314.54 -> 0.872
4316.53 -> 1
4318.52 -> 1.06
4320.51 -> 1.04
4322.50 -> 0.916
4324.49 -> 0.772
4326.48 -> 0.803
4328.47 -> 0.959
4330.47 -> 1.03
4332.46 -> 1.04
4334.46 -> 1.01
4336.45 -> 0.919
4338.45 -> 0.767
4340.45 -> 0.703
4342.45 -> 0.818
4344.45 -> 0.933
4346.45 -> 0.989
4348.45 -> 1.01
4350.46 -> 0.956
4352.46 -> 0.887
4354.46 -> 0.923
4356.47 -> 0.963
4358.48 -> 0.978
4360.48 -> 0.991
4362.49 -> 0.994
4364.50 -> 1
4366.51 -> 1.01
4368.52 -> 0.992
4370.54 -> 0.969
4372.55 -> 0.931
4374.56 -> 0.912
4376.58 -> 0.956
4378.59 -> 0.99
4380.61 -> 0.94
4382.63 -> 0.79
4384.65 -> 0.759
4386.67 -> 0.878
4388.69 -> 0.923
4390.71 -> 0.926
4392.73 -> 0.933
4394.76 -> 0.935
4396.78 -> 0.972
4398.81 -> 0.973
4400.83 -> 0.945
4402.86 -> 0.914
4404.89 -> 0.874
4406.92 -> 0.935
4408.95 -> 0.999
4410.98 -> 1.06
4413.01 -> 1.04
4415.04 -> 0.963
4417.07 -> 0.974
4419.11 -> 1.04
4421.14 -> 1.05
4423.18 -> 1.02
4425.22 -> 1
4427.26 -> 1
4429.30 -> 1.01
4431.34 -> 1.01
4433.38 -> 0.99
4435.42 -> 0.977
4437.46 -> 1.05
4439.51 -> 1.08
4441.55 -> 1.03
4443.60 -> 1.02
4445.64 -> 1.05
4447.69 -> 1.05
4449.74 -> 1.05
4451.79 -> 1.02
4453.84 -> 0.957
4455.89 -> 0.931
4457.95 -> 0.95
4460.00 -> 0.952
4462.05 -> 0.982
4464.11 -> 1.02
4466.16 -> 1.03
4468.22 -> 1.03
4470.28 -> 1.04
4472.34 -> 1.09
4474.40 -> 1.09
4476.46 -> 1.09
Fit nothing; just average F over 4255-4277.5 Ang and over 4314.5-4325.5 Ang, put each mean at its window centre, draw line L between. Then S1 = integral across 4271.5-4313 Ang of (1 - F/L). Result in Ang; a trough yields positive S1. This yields 6.7 Ang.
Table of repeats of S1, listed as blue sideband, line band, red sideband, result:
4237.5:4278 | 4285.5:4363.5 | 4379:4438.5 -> 5.46 Ang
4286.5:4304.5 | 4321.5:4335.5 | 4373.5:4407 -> -2.23 Ang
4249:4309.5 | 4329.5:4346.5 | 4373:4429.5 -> -0.53 Ang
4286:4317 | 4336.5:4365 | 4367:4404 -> -2.46 Ang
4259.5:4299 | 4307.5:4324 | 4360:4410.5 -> 0.54 Ang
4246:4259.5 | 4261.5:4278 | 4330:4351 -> 0.73 Ang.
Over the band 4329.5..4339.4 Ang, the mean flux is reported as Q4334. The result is 0.954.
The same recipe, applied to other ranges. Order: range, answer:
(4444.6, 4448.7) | 1.05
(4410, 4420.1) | 1.02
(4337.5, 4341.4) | 0.735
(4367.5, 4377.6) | 0.952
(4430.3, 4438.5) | 1.01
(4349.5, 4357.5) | 0.932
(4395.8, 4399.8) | 0.971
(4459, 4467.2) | 0.997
